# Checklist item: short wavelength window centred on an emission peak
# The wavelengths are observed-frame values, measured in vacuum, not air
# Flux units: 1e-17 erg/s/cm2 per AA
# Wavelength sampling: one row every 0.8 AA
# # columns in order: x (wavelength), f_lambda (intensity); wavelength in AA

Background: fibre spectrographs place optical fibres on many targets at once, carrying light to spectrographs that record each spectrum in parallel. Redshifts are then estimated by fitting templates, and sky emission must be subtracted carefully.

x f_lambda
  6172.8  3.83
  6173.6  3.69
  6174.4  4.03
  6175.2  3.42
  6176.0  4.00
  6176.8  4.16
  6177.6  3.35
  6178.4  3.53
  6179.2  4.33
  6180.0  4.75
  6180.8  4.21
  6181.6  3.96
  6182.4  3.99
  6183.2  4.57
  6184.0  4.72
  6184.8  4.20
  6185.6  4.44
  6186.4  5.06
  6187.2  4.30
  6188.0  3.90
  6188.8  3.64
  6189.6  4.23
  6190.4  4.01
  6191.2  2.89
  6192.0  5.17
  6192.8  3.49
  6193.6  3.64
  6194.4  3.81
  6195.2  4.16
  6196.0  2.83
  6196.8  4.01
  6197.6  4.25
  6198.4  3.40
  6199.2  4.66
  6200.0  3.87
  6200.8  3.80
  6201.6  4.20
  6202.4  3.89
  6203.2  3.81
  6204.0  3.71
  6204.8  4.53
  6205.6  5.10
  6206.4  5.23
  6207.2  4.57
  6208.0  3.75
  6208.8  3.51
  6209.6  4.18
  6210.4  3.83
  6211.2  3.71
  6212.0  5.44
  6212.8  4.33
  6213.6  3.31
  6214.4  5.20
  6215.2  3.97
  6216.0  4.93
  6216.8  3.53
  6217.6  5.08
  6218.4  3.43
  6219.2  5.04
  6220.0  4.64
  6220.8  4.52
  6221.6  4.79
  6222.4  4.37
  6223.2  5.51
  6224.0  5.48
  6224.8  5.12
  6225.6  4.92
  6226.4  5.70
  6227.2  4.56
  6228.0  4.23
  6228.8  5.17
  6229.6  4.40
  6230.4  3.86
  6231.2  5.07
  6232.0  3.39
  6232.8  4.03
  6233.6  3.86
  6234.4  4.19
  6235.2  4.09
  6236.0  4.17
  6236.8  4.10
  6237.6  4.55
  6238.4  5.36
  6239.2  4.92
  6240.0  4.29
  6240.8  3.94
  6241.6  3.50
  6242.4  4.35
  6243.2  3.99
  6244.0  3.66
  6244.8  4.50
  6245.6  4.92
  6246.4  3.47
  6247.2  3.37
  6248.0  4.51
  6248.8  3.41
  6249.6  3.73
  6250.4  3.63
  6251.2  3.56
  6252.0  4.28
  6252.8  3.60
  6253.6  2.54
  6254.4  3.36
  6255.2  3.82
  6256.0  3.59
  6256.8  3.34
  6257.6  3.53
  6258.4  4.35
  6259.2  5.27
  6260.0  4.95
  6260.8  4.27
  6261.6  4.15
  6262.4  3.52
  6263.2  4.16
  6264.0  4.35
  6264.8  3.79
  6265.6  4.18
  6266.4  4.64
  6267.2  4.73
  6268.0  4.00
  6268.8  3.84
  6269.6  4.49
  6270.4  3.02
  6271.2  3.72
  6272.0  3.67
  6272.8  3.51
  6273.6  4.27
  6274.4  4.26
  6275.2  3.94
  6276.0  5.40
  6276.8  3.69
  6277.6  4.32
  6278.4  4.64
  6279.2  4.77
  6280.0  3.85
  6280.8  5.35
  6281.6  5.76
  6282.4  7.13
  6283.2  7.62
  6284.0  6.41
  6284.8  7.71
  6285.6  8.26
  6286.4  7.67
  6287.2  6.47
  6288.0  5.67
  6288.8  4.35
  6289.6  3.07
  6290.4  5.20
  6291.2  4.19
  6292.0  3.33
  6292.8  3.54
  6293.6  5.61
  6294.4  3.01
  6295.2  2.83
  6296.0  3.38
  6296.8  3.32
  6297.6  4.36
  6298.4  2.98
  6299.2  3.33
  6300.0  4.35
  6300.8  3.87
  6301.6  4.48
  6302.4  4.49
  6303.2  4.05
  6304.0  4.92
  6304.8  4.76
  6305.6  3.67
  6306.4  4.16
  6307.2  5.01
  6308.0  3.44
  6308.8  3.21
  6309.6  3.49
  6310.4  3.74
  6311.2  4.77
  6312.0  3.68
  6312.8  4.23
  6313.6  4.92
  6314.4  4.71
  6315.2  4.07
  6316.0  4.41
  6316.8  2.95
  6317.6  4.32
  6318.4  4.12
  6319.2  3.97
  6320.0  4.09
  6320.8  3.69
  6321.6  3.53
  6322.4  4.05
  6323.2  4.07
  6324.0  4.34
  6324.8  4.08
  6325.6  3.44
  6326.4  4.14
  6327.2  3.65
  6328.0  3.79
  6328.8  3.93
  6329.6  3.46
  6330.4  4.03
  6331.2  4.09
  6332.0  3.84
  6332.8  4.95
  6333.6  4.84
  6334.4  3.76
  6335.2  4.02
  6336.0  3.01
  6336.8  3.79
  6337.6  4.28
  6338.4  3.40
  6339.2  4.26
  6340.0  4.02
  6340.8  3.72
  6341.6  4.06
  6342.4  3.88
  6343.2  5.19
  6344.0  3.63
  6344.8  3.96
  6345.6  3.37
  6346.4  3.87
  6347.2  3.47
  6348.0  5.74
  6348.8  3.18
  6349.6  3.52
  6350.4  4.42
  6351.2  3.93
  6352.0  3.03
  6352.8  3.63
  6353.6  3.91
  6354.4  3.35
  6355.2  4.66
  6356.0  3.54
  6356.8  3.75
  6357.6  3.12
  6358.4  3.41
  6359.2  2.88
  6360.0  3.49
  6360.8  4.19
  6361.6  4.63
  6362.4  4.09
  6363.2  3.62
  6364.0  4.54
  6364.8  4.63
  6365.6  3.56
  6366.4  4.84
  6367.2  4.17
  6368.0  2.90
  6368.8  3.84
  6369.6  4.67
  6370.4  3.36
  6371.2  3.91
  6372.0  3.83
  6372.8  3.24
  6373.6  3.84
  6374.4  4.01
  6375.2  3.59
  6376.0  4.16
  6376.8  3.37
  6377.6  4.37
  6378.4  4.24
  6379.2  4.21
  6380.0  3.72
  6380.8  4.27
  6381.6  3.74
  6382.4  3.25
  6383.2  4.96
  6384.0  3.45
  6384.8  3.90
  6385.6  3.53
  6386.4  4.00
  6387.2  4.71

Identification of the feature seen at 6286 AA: [O III]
